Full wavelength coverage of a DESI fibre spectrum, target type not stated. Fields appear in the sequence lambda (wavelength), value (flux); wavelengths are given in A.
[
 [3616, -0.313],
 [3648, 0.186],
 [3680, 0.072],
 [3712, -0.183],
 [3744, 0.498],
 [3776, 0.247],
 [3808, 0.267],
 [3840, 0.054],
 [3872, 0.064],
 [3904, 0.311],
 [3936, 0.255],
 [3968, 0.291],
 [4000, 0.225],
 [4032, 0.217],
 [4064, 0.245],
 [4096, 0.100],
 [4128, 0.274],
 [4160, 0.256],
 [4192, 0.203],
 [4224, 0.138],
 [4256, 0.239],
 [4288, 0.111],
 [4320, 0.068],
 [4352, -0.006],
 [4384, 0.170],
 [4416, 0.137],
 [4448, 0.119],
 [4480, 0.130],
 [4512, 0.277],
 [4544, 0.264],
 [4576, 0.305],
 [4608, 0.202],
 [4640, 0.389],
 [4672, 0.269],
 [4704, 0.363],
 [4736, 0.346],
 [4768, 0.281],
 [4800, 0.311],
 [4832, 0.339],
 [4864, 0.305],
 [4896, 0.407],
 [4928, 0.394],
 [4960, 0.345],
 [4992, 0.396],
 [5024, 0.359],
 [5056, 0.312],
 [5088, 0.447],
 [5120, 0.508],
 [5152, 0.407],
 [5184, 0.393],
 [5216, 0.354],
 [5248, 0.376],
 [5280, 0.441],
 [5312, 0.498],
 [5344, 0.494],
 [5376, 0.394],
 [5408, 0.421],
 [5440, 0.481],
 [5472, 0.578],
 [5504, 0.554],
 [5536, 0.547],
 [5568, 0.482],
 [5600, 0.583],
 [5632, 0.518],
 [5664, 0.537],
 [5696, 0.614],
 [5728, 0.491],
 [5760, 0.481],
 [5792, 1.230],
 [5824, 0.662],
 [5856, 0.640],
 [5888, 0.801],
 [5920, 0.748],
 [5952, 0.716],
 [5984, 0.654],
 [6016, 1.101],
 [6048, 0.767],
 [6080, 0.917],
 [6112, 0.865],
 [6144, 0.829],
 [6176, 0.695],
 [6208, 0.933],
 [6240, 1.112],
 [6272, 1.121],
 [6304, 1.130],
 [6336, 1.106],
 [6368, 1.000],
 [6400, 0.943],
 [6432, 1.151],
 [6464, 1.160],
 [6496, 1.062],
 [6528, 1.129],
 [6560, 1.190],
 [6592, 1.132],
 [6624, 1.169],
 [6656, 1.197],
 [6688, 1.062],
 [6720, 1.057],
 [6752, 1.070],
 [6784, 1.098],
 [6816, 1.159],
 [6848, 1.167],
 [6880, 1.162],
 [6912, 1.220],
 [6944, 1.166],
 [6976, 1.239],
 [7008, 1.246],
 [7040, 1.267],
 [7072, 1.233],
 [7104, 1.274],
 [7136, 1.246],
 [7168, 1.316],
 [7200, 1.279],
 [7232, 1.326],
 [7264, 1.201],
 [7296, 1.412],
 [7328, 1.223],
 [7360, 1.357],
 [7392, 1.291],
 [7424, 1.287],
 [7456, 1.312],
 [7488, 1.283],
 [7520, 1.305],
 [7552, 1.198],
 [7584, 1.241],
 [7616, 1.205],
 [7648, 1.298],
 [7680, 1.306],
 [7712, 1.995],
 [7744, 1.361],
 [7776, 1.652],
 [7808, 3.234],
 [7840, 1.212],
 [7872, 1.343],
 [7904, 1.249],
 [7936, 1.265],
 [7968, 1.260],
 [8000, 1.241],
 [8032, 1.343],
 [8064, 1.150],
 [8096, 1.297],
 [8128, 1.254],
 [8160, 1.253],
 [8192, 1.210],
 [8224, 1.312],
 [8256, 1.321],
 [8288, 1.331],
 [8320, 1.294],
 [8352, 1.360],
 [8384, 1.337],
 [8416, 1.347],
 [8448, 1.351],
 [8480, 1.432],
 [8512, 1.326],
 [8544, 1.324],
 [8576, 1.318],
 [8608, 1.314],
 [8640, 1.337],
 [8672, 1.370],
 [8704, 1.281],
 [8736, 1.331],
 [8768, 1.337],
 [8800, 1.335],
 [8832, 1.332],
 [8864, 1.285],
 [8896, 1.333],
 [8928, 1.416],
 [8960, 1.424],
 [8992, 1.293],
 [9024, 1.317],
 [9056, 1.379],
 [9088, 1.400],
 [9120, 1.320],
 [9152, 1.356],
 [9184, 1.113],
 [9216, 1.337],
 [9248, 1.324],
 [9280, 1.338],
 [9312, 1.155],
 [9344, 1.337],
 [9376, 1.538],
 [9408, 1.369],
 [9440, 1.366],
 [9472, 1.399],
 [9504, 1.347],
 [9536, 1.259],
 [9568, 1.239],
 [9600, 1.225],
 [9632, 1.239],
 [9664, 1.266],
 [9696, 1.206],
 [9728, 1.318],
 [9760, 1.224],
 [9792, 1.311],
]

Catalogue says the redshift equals 0.56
